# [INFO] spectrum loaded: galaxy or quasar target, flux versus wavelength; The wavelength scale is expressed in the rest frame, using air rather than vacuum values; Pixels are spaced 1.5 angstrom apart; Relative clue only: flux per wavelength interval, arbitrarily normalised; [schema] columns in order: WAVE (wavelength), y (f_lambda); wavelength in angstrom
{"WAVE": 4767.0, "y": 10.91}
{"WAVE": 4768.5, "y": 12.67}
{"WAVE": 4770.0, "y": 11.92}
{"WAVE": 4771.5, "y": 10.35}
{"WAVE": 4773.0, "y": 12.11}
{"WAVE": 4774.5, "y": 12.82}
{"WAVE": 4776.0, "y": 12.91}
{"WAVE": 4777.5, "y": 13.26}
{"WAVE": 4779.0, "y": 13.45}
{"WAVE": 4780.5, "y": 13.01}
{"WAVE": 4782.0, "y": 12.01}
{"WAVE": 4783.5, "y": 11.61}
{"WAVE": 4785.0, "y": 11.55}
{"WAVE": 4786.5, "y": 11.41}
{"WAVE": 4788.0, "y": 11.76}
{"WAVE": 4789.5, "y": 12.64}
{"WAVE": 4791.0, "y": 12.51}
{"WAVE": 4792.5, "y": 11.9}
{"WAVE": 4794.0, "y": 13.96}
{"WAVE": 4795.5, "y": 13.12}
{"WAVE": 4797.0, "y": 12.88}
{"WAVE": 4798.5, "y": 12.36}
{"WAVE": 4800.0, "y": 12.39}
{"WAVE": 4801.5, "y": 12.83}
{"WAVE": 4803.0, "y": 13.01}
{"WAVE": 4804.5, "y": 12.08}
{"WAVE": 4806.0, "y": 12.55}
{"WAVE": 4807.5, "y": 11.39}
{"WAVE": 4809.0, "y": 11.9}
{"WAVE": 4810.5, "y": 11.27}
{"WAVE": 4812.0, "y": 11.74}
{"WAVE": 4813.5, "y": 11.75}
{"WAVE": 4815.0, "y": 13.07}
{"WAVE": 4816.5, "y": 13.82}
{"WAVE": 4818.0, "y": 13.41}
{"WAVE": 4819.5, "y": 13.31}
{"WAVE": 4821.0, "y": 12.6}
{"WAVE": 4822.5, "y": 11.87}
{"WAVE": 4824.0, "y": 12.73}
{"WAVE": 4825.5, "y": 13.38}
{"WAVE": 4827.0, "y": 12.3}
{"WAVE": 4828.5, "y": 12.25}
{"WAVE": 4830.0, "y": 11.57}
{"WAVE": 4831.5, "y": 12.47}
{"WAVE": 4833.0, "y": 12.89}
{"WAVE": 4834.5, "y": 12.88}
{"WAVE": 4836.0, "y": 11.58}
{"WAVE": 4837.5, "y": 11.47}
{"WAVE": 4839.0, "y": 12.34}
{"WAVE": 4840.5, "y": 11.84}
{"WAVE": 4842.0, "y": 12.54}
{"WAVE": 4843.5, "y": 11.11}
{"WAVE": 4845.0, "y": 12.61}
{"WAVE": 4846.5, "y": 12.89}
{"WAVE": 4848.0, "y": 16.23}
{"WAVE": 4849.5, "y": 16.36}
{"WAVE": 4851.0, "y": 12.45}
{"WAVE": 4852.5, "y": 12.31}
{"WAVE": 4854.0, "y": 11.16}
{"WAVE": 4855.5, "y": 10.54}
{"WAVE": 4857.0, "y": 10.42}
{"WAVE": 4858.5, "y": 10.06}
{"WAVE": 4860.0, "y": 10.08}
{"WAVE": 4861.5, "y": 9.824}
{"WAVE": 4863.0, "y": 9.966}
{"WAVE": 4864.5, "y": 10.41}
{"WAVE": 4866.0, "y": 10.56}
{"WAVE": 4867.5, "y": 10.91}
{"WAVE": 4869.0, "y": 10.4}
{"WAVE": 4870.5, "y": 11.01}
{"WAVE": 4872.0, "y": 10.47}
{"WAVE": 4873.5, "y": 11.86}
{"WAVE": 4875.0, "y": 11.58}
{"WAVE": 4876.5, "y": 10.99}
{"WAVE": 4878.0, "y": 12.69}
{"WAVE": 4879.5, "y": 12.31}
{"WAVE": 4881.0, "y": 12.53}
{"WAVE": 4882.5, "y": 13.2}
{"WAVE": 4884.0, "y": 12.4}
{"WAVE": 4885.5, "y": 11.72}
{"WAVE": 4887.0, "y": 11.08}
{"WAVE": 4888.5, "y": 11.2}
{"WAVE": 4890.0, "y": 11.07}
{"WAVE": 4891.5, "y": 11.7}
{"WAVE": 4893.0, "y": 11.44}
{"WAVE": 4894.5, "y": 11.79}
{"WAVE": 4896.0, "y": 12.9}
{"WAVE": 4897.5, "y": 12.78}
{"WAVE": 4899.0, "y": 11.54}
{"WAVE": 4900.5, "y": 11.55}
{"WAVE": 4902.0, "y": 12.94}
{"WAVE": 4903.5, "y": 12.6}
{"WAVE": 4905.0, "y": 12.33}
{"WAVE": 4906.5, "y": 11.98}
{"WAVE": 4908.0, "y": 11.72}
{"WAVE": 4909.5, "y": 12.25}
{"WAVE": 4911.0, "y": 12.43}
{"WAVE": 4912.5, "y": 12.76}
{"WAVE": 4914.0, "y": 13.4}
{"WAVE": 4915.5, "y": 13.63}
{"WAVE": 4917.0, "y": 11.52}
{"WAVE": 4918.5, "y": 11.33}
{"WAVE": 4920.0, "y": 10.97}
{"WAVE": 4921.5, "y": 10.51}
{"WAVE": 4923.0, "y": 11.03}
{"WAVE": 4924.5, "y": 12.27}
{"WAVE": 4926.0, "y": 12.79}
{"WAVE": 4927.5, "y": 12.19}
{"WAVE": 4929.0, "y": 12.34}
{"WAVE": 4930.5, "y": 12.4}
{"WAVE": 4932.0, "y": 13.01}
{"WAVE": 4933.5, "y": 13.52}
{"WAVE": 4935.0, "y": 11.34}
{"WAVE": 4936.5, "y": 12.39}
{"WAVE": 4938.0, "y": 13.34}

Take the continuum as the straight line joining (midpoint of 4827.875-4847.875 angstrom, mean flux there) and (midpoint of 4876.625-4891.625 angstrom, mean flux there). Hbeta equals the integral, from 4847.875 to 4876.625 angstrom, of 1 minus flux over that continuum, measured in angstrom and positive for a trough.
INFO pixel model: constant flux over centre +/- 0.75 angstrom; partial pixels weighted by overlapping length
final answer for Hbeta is 2.0 angstrom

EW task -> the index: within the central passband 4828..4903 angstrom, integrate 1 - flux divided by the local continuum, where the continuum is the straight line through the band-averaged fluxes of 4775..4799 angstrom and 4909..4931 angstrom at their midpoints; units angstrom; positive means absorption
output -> 2.8 angstrom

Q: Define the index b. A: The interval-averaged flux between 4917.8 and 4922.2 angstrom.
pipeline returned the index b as 10.9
